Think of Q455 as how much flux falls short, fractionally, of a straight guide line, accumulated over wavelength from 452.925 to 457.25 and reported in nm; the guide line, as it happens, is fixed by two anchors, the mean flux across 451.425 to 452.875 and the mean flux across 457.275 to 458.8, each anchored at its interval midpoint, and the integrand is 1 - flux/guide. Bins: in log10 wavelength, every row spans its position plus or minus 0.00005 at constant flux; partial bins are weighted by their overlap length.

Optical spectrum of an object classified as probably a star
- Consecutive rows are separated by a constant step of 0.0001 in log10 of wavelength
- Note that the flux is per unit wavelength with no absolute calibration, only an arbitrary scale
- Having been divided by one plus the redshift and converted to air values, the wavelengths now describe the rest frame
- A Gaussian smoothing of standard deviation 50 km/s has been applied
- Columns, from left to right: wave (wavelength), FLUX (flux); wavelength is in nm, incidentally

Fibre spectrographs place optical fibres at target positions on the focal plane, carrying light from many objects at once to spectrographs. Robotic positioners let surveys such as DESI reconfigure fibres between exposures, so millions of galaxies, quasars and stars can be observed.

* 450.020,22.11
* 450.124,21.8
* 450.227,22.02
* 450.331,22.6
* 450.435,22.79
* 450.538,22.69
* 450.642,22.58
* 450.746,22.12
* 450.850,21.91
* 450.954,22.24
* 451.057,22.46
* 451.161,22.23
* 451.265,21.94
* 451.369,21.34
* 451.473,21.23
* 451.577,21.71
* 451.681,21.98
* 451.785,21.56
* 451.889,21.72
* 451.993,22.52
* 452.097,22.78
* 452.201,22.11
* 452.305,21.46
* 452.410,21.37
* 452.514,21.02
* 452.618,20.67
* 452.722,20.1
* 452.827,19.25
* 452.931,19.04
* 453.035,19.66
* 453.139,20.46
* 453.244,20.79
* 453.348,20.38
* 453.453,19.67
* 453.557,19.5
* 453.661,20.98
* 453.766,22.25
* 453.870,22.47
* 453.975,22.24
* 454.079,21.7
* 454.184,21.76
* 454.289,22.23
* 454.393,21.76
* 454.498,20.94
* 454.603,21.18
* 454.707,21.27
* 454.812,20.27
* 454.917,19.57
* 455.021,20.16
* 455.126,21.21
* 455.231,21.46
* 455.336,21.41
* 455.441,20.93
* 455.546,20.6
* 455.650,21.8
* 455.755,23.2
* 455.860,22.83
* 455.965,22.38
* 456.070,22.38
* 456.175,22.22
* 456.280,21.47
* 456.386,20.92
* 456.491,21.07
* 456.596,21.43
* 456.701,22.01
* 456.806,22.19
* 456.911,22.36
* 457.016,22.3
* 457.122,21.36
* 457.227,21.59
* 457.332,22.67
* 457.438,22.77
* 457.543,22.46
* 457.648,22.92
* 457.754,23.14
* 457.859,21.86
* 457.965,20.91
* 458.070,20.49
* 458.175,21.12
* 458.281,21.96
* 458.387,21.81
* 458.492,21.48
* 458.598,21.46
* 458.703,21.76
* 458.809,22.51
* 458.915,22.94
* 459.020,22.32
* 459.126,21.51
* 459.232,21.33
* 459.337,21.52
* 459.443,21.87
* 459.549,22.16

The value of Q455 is 0.06 nm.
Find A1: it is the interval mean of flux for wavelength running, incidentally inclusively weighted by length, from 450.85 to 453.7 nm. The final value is 21.1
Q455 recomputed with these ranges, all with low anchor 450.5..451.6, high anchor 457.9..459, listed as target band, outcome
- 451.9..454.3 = 0.096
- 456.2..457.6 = -0.010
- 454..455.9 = 0.043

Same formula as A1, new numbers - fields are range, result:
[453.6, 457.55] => 21.7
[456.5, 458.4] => 21.9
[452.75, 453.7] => 20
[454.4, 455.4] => 20.9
